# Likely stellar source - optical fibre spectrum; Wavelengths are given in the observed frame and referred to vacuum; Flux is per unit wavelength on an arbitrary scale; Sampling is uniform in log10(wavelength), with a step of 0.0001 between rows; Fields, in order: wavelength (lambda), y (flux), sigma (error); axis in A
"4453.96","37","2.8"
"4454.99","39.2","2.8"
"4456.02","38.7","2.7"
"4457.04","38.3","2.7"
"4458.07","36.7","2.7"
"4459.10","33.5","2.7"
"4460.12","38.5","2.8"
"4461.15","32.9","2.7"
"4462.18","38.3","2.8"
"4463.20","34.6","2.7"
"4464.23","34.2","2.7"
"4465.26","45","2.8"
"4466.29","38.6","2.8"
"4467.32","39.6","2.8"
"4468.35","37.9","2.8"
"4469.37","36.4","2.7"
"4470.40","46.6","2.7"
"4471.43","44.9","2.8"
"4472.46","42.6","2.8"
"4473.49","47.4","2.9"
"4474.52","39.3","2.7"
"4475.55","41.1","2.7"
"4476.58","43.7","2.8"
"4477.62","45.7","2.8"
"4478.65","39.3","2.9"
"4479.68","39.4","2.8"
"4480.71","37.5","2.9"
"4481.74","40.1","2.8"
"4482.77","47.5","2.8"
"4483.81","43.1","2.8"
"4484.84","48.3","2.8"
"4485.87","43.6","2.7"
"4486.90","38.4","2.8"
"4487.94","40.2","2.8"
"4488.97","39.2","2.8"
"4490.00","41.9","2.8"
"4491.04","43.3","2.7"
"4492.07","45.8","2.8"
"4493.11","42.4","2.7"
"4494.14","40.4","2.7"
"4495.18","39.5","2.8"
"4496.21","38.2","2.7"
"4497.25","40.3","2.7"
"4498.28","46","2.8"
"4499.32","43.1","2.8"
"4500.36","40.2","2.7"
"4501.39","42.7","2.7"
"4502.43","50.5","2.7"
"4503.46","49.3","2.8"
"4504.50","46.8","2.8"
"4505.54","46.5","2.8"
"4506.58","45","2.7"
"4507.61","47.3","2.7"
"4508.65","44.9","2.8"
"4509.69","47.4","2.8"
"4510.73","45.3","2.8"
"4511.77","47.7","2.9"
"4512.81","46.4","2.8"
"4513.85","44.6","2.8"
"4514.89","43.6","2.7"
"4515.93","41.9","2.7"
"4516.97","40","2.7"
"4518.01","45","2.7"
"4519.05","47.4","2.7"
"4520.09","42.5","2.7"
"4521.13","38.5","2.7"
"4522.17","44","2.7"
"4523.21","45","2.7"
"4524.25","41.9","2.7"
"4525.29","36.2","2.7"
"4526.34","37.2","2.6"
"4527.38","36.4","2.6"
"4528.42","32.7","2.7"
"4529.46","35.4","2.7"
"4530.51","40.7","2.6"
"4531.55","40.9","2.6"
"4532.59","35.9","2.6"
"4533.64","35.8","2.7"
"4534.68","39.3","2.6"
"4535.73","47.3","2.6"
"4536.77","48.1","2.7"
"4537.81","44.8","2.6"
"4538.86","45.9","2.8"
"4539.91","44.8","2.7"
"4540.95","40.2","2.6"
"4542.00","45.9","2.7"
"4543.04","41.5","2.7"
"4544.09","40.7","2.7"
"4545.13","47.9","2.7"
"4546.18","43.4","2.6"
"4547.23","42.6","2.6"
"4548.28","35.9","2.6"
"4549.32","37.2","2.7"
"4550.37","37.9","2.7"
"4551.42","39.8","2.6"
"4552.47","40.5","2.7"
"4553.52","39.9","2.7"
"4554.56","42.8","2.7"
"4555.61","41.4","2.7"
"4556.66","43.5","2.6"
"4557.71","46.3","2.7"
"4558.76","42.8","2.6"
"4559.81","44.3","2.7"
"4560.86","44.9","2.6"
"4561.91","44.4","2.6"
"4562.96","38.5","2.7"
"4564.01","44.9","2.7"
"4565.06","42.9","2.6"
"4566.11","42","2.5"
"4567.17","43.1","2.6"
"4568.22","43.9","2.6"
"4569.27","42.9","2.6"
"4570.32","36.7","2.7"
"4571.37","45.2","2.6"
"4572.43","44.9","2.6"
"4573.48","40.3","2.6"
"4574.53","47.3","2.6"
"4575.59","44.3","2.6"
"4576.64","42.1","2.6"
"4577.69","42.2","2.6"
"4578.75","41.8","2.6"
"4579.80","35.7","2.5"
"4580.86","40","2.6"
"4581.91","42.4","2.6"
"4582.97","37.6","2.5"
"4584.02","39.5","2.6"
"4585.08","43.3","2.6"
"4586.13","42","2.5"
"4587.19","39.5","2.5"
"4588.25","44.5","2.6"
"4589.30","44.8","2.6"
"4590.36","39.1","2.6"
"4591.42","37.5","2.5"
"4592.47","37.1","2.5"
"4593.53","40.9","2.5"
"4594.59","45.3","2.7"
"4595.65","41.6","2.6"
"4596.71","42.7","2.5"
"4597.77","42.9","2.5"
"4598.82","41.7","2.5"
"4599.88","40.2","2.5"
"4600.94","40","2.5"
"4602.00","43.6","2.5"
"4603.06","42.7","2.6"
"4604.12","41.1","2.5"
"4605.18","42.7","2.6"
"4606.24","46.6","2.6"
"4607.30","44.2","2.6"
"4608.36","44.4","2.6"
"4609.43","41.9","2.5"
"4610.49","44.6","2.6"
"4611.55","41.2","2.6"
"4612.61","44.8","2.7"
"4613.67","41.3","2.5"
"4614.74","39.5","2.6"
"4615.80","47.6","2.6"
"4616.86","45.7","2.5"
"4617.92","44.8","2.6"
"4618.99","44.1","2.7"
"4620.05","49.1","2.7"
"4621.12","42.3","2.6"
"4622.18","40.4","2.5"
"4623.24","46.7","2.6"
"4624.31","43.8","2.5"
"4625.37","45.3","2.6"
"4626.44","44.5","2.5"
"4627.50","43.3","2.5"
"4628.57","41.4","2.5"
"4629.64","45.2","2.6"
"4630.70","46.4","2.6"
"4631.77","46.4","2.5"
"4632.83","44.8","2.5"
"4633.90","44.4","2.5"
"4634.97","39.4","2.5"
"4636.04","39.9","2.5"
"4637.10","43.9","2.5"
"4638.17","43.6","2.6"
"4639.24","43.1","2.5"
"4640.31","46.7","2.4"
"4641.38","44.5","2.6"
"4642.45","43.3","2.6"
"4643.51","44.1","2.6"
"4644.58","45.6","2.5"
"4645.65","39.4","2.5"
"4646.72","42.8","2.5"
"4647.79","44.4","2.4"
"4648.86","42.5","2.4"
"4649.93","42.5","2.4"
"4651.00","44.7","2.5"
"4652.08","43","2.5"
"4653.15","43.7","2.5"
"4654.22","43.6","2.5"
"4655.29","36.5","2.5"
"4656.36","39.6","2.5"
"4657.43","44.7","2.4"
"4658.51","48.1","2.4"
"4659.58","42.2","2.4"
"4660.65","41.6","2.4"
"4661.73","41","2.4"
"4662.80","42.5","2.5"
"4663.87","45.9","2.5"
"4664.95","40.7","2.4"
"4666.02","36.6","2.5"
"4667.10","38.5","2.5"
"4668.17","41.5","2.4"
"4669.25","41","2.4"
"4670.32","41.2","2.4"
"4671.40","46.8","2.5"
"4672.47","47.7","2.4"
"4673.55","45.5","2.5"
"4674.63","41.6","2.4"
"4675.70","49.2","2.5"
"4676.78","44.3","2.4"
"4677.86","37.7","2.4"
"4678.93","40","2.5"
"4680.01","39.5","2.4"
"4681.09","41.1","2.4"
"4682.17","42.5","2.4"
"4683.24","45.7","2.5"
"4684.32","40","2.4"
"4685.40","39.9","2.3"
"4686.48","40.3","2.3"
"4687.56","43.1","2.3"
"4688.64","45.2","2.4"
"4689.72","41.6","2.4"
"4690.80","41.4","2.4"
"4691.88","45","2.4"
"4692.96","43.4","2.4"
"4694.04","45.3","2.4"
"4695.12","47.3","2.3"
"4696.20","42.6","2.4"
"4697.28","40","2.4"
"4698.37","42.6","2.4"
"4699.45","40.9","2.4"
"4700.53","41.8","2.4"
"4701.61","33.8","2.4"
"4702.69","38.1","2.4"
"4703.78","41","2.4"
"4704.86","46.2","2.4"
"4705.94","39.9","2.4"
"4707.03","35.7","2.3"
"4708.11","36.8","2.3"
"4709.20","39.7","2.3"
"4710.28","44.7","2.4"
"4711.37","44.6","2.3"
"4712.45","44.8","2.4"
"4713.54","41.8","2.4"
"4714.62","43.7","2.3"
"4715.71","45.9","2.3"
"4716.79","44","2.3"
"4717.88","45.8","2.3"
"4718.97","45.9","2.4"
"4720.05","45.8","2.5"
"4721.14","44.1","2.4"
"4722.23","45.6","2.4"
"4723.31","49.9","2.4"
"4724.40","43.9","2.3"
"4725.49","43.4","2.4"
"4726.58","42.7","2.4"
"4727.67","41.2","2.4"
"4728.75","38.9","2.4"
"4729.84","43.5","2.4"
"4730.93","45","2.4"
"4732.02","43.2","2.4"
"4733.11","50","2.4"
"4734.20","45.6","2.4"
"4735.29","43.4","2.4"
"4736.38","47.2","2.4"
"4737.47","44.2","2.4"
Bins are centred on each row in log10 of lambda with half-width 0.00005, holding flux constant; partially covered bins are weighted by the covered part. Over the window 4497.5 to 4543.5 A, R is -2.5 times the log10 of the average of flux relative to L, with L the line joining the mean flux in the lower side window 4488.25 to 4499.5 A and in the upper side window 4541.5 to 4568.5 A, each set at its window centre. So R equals -0.03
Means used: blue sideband 41.8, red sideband 42.3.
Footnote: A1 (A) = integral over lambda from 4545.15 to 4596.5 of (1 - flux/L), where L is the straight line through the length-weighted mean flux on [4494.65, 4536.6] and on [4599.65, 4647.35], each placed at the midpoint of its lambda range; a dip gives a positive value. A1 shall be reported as 1.6 A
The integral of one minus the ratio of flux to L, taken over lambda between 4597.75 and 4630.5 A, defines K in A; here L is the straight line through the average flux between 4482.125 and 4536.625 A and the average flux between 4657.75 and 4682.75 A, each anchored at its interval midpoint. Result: -0.8 A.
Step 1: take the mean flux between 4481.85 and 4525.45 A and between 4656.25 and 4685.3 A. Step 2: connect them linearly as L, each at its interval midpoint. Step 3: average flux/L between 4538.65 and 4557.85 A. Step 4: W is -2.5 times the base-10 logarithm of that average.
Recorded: 0.038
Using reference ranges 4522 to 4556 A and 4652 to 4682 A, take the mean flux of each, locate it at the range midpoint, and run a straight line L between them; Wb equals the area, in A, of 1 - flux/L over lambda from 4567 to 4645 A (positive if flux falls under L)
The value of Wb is -2.3 A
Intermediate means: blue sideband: 40.9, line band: 42.9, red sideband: 42.3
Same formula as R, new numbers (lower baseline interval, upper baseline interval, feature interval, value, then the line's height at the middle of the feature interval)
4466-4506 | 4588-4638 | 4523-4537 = 0.09 mag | 42.7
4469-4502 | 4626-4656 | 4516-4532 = 0.06 mag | 42.5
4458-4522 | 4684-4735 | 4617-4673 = -0.01 mag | 42.7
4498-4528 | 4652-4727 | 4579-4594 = 0.08 mag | 43.3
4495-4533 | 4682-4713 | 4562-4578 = -0.01 mag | 42.4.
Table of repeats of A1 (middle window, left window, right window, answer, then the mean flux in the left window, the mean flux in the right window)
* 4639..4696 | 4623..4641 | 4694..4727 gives 0.8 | 44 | 42.8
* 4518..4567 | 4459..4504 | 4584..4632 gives 0.7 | 41.5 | 43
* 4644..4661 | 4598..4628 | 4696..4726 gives 0.1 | 43.5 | 42.6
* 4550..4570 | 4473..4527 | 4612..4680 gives 0.3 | 43.1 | 43.3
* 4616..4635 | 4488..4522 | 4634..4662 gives -0.7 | 43.8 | 42.9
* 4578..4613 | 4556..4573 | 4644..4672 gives 0.9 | 43.2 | 42.3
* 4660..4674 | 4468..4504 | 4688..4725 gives 0.2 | 42.5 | 42.9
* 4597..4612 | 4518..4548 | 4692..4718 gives -0.3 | 41.5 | 42.1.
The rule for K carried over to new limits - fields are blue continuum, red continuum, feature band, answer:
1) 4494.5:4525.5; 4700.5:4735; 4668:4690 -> 0.3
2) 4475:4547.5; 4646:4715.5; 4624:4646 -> -0.8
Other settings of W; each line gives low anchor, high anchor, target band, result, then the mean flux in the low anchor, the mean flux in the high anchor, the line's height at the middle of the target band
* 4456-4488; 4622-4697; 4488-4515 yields -0.08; 40.4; 43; 40.8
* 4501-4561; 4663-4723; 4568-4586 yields 0.02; 42.7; 42.5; 42.6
